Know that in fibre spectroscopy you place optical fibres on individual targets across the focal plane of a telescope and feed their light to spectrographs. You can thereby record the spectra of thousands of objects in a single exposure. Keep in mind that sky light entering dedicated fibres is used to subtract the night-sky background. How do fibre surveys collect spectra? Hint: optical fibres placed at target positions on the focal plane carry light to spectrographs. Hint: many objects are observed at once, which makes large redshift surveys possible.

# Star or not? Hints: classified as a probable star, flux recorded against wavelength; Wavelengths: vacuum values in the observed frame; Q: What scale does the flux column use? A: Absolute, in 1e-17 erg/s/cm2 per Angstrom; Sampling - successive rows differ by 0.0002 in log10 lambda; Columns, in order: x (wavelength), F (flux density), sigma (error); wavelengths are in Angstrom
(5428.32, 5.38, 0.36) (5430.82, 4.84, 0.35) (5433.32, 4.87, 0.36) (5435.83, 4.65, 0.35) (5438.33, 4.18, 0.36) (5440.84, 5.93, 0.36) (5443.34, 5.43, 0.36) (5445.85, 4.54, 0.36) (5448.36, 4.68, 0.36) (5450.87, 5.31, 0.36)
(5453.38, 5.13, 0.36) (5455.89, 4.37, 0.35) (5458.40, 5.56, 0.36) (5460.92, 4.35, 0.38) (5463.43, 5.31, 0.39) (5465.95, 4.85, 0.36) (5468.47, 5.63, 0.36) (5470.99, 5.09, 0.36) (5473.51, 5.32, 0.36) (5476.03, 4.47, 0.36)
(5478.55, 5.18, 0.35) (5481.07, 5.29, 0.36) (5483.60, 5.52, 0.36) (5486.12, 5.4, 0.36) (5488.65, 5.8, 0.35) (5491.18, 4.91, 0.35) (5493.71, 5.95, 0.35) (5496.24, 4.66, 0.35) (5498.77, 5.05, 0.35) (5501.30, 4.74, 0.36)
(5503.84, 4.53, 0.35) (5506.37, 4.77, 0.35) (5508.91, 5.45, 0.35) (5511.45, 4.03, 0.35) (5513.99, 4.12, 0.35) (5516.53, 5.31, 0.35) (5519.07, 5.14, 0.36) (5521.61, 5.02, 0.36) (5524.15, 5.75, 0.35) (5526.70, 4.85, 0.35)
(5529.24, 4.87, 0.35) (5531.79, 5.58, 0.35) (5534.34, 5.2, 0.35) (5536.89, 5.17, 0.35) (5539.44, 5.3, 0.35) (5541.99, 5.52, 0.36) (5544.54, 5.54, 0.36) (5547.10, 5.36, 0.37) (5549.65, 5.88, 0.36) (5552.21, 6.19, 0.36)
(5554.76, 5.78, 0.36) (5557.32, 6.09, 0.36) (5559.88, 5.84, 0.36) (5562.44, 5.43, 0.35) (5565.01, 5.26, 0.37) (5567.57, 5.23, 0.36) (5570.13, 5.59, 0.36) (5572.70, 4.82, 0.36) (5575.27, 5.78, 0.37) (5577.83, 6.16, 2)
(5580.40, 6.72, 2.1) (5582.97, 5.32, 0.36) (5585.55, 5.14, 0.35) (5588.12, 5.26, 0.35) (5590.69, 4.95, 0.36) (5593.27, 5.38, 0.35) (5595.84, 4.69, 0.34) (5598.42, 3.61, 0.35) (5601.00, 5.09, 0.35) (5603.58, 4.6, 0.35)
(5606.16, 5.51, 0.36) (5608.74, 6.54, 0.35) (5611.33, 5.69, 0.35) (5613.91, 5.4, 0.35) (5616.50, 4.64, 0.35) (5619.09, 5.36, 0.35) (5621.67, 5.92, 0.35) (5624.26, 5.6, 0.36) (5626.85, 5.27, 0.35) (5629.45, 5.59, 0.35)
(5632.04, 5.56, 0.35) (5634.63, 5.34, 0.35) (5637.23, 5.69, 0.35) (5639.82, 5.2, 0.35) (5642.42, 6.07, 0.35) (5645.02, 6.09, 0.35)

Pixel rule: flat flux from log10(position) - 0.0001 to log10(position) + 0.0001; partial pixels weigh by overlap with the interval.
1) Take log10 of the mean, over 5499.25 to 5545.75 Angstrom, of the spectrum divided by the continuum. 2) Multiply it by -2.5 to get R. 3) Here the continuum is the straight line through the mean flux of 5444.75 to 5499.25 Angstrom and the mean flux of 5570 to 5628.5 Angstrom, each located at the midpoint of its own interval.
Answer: 0.03 mag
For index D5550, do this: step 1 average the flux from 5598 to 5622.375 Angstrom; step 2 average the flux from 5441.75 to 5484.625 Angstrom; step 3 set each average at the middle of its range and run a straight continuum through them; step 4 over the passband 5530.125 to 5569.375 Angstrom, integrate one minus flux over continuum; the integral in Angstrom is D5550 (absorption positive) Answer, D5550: -2.7 Angstrom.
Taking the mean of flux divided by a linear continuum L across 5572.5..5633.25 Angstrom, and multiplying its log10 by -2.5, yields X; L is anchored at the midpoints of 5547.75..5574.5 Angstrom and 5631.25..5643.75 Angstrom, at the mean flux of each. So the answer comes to 0.04 mag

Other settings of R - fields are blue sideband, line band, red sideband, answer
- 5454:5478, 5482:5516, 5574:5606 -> 0.013 mag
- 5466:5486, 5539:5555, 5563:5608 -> -0.085 mag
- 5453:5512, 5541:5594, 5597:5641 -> -0.071 mag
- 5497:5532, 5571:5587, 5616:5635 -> -0.084 mag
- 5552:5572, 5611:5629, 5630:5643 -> 0.032 mag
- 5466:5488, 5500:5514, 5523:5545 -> 0.135 mag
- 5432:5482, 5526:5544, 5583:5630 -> -0.024 mag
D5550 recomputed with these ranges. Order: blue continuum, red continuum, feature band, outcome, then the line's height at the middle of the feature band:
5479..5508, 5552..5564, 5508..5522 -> 1.5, 5.38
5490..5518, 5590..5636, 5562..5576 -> -0.6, 5.11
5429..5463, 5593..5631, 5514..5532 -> -0.1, 5.08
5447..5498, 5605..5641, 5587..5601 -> 1.7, 5.45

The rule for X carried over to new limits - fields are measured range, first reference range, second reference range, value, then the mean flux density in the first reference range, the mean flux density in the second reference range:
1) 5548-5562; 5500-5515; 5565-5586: -0.12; 4.61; 5.59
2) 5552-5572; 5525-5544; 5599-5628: -0.07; 5.24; 5.38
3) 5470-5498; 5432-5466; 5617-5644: -0.04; 4.94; 5.54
